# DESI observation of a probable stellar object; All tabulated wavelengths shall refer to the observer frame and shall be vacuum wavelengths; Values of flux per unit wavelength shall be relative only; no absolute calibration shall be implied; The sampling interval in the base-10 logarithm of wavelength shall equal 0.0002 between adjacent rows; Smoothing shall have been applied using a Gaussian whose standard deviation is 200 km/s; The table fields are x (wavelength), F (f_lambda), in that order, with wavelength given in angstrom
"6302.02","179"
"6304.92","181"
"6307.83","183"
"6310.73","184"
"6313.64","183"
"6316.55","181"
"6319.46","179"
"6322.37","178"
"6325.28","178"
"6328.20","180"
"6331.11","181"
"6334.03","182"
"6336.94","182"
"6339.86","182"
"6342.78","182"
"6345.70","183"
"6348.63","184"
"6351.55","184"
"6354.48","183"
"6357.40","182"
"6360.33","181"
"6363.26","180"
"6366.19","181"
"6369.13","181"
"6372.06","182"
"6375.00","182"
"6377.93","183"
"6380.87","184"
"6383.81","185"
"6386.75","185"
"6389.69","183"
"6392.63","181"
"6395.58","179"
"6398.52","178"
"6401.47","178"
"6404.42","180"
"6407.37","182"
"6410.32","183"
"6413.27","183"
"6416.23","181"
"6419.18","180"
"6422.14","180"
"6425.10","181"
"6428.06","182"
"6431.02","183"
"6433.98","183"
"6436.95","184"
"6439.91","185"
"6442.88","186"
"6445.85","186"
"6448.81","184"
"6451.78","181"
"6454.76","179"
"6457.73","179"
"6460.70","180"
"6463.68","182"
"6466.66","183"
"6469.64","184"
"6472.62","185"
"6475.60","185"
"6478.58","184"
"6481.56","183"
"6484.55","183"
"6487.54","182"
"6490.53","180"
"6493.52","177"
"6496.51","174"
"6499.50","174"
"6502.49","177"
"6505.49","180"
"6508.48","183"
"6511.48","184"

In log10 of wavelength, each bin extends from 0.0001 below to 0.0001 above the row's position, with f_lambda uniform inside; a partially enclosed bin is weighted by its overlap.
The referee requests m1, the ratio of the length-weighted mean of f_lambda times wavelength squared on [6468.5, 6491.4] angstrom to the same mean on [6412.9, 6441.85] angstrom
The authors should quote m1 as 1.0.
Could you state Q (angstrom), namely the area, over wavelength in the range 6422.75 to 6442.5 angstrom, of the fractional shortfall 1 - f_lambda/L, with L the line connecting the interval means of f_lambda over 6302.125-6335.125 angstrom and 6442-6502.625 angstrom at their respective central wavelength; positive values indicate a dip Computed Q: -0.2 angstrom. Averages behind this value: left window 181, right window 181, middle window 183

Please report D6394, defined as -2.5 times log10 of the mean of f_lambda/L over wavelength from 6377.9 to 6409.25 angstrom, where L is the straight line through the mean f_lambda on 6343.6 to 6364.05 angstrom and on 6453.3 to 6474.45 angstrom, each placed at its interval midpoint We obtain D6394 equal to 0.004 mag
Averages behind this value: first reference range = 182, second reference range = 182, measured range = 182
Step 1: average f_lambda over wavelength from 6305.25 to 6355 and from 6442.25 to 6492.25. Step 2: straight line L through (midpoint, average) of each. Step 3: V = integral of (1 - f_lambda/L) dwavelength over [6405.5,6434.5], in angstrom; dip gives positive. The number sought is 0.1 angstrom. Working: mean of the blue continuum 182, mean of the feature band 182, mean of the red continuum 183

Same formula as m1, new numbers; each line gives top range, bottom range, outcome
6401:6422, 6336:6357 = 1.01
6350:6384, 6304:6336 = 1.02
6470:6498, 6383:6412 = 1.03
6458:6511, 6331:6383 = 1.03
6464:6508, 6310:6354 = 1.05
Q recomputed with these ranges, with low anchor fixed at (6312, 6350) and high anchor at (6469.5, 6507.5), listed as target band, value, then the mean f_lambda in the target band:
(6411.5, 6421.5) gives -0.02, 181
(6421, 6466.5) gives -0.41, 182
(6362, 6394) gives -0.27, 182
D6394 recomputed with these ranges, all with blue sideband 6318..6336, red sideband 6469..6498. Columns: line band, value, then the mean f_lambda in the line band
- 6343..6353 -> -0.02 mag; 183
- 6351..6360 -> -0.02 mag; 183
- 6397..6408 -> 0.01 mag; 179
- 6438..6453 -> -0.02 mag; 185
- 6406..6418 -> -0.01 mag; 182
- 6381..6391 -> -0.02 mag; 184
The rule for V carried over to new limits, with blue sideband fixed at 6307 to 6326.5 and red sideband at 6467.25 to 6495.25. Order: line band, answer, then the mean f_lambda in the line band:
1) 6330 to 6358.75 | -0.2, 183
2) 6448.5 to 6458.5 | 0.1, 180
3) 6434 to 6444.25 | -0.1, 185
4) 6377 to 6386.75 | -0.1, 184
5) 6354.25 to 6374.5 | 0.0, 181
